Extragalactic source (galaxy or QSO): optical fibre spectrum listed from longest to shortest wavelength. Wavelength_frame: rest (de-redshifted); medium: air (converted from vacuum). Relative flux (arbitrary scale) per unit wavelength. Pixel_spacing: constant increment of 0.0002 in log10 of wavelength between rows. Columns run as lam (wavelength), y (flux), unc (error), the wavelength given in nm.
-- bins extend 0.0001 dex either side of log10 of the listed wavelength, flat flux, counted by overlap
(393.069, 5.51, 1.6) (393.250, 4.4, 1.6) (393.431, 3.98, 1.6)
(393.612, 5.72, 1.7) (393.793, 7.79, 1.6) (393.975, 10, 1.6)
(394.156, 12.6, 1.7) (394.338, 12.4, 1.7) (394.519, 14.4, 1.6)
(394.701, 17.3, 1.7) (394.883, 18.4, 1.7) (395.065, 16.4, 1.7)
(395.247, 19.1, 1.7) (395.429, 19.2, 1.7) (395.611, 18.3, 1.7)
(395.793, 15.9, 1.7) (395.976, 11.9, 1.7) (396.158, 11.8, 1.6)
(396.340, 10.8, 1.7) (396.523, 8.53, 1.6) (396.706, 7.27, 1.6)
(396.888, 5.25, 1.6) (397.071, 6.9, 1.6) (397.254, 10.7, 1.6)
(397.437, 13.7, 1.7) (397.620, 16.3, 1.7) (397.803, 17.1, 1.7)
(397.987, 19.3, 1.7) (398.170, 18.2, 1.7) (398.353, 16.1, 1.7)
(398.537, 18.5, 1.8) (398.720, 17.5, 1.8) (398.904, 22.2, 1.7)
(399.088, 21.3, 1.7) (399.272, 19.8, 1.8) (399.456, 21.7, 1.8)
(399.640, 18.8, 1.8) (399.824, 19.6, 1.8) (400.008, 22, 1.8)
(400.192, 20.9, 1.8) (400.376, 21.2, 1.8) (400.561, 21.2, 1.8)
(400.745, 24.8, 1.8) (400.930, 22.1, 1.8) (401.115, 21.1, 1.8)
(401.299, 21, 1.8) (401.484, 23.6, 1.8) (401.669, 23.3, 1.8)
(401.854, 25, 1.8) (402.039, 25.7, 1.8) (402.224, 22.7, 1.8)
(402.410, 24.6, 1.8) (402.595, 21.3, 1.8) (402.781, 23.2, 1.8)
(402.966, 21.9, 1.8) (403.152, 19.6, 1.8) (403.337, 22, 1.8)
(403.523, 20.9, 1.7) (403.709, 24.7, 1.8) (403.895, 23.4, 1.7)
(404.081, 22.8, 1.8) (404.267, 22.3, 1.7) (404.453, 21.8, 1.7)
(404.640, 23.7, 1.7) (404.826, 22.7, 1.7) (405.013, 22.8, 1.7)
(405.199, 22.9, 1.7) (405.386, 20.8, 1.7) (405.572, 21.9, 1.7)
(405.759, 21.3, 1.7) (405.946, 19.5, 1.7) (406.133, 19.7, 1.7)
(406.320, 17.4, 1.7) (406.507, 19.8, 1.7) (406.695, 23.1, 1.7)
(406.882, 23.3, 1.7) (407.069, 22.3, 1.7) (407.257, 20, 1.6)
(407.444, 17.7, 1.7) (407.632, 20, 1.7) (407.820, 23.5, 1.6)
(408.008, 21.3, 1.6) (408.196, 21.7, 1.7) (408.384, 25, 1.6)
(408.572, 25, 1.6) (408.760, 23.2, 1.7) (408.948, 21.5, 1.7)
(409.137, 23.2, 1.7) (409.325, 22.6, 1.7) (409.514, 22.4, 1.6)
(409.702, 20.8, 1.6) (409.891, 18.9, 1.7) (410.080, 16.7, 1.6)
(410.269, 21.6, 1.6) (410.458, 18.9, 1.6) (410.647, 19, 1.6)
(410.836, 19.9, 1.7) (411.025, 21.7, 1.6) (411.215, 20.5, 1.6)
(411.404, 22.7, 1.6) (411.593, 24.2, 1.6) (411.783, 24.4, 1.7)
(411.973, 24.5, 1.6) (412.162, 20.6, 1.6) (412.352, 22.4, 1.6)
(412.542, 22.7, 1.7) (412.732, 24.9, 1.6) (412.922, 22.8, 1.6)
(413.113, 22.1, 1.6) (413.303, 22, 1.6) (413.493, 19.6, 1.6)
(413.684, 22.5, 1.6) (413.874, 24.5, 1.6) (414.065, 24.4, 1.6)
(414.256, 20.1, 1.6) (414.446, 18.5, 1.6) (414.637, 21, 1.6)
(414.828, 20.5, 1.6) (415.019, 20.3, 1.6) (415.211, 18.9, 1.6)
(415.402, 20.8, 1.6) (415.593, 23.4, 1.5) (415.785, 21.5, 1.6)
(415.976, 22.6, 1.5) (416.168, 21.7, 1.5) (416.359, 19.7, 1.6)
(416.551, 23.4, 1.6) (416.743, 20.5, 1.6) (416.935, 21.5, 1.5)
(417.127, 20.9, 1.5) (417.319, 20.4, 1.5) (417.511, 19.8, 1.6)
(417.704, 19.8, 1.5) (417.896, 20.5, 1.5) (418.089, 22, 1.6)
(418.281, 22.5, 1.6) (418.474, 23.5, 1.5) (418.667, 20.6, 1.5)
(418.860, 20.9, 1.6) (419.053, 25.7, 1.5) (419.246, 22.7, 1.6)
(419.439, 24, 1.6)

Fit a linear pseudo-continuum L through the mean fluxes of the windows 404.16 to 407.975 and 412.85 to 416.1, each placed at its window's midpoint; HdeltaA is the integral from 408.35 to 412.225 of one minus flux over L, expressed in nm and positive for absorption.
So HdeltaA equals -0.06 nm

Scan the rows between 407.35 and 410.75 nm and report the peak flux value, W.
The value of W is 25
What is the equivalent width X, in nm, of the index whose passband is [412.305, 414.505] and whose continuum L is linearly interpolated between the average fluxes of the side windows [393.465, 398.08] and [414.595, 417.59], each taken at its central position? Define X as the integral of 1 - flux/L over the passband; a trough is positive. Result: -0.25 nm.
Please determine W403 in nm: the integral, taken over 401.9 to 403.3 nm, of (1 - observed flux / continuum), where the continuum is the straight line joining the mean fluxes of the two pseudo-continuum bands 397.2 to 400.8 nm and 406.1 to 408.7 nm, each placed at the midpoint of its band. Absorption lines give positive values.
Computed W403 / -0.19 nm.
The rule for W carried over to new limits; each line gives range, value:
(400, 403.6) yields 25.7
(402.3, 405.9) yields 24.7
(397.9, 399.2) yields 22.2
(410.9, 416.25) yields 24.9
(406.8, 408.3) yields 23.5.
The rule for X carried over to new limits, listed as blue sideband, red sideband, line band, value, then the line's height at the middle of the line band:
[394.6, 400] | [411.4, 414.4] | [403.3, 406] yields -0.45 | 19.1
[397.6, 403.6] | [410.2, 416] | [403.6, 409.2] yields -0.14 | 21.4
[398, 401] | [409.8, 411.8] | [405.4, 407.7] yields 0.00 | 20.5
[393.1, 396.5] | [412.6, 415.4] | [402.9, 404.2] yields -0.43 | 16.7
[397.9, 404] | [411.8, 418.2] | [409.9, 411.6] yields 0.10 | 21.6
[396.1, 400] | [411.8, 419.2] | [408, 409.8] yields -0.31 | 19.4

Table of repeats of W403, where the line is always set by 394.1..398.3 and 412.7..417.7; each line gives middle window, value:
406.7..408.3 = -0.257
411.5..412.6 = -0.162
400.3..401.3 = -0.392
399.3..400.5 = -0.405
